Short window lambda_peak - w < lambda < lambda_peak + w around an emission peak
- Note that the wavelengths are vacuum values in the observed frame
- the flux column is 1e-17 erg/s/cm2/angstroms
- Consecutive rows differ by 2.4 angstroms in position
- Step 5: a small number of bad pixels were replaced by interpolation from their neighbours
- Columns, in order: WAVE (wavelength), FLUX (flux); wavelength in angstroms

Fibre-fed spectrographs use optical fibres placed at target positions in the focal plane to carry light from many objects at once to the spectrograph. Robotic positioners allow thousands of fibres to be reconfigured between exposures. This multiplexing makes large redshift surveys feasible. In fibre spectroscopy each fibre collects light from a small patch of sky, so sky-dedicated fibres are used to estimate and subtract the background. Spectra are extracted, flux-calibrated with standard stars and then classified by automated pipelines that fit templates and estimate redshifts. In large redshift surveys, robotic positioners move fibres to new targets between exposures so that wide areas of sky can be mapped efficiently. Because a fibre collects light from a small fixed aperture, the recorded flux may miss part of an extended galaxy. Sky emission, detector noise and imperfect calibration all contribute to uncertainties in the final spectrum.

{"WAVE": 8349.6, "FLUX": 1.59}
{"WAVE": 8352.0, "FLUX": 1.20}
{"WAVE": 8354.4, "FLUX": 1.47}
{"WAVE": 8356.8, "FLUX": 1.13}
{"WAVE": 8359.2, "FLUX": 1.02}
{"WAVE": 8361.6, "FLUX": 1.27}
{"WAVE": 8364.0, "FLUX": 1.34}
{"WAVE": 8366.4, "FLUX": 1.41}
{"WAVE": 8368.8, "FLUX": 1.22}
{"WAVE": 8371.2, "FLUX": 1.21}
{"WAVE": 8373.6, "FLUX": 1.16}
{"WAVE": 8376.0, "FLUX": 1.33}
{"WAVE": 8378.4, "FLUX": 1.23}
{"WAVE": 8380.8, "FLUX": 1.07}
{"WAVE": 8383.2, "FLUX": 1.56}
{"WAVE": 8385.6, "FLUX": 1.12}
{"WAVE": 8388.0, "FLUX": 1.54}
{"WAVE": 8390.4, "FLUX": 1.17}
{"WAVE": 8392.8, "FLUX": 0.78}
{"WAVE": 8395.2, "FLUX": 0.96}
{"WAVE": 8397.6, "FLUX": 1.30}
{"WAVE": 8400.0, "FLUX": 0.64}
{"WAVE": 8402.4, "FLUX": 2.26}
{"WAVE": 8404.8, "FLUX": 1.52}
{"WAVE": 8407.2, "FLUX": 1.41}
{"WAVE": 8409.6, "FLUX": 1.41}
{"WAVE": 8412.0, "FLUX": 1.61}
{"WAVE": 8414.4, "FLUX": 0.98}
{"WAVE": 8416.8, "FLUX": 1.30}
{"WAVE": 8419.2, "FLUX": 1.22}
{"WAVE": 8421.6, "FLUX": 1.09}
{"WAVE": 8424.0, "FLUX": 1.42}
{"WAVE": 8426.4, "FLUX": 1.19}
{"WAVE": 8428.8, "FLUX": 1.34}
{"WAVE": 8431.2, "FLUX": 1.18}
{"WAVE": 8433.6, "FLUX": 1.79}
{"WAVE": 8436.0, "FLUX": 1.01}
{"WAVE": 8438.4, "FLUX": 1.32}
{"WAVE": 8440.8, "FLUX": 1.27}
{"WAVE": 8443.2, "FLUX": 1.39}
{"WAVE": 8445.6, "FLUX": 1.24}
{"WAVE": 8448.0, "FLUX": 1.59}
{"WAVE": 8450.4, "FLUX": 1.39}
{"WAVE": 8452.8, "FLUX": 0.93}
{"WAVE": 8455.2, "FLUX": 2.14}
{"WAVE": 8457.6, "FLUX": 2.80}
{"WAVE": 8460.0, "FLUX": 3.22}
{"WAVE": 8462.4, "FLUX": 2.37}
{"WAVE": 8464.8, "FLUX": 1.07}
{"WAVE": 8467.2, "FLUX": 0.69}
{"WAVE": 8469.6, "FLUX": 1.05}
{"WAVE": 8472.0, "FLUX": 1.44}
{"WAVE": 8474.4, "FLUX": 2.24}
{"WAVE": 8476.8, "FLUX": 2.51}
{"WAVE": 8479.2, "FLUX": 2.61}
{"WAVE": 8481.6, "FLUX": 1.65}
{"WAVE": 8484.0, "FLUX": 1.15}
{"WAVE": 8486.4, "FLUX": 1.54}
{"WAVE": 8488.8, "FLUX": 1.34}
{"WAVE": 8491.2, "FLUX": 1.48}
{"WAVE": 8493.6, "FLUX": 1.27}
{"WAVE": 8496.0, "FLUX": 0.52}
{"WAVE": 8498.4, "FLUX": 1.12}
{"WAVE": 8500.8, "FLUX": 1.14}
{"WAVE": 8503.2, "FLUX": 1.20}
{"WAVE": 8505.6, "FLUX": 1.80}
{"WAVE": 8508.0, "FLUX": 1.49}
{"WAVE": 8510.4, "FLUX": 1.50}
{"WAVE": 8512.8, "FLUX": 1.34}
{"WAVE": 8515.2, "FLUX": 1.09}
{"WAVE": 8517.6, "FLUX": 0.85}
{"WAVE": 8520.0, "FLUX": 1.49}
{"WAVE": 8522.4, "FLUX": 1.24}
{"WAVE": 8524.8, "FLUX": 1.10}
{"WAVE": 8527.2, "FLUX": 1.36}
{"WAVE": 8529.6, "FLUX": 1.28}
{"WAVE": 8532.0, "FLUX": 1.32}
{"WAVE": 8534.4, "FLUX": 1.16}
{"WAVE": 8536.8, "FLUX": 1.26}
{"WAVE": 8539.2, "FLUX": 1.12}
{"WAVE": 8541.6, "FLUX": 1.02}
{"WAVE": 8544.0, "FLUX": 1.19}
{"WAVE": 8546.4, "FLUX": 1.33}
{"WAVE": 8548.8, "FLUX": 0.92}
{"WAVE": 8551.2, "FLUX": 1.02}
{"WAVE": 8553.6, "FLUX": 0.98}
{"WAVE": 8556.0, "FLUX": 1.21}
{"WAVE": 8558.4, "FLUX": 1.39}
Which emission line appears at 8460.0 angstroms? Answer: [S II]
